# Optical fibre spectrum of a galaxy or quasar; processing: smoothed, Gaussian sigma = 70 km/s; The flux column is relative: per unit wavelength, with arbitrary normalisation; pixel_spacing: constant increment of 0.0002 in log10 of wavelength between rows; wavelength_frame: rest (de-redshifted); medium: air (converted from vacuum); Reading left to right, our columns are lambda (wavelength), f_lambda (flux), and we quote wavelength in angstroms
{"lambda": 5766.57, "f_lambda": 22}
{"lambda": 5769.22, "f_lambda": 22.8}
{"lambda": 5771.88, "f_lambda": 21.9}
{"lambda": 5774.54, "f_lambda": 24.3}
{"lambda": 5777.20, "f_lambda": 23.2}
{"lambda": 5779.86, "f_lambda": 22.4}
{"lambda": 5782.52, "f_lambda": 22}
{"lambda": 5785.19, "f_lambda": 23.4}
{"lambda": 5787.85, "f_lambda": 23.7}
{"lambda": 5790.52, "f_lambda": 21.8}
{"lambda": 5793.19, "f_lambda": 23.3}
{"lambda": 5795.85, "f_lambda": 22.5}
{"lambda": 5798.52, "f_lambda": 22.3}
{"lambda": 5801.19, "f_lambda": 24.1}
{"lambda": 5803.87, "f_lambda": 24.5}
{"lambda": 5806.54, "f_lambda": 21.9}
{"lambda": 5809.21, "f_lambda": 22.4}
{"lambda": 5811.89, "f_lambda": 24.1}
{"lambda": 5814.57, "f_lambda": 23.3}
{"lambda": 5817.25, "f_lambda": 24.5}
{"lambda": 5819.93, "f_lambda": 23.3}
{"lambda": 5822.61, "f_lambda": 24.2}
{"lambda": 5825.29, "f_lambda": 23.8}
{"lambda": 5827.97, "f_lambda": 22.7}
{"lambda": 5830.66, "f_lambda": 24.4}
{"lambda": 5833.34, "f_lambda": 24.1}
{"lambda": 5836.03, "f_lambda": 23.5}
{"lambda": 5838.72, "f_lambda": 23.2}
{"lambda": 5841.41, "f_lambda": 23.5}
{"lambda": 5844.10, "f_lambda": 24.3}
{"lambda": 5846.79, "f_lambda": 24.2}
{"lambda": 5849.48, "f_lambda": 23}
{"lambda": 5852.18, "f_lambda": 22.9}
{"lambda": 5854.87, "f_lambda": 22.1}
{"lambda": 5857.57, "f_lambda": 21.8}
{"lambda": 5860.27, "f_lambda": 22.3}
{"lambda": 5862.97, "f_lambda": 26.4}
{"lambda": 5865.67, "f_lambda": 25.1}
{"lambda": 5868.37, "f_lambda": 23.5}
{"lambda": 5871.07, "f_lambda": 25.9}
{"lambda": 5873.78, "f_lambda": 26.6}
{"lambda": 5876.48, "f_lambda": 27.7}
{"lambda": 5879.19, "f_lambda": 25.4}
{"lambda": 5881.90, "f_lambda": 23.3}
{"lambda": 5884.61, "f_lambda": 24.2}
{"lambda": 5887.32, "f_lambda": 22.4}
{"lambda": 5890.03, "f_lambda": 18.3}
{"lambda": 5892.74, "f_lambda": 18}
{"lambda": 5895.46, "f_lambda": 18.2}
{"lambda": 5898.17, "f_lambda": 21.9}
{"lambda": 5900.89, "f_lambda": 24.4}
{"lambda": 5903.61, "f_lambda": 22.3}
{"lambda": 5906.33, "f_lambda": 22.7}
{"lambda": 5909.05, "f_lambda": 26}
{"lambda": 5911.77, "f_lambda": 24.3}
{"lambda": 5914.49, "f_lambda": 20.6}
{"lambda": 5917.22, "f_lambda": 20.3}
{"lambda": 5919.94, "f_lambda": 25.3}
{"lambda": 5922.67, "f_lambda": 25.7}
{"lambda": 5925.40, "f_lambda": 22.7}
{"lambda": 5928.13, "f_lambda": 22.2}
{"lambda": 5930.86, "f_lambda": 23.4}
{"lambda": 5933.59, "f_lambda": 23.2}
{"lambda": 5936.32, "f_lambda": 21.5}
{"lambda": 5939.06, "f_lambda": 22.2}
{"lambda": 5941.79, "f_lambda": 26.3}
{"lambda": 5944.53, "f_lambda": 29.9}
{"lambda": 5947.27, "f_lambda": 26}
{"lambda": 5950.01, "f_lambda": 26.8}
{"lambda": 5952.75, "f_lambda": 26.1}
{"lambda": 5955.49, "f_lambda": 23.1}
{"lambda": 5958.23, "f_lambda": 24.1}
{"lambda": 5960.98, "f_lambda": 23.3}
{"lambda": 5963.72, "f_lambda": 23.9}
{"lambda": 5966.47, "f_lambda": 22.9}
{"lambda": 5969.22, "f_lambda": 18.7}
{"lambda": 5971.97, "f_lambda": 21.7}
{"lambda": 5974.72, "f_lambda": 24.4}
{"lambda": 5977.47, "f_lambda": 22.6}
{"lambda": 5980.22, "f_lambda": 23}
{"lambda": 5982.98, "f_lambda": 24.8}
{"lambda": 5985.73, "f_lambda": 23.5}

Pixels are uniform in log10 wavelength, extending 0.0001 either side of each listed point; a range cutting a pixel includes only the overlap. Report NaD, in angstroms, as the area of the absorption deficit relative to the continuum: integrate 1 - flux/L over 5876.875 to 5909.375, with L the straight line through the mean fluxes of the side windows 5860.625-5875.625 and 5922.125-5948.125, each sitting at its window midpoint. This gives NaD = 3.4 angstroms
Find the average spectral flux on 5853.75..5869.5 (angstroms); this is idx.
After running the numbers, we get 23.6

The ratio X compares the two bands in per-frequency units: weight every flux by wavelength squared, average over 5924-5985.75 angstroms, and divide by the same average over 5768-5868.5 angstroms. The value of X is 1.1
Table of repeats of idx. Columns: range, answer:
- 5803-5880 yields 23.9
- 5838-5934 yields 23.3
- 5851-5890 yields 24.1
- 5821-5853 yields 23.7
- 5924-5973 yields 23.8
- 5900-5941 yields 23.2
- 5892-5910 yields 22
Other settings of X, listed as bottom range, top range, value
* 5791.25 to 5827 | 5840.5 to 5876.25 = 1.05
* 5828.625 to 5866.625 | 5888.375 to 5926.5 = 0.96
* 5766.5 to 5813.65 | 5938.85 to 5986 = 1.11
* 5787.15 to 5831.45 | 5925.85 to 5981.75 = 1.07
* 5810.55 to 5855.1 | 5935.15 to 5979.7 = 1.06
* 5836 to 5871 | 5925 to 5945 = 1.03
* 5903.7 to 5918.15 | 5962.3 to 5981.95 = 1.01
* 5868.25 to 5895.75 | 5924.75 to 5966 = 1.07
